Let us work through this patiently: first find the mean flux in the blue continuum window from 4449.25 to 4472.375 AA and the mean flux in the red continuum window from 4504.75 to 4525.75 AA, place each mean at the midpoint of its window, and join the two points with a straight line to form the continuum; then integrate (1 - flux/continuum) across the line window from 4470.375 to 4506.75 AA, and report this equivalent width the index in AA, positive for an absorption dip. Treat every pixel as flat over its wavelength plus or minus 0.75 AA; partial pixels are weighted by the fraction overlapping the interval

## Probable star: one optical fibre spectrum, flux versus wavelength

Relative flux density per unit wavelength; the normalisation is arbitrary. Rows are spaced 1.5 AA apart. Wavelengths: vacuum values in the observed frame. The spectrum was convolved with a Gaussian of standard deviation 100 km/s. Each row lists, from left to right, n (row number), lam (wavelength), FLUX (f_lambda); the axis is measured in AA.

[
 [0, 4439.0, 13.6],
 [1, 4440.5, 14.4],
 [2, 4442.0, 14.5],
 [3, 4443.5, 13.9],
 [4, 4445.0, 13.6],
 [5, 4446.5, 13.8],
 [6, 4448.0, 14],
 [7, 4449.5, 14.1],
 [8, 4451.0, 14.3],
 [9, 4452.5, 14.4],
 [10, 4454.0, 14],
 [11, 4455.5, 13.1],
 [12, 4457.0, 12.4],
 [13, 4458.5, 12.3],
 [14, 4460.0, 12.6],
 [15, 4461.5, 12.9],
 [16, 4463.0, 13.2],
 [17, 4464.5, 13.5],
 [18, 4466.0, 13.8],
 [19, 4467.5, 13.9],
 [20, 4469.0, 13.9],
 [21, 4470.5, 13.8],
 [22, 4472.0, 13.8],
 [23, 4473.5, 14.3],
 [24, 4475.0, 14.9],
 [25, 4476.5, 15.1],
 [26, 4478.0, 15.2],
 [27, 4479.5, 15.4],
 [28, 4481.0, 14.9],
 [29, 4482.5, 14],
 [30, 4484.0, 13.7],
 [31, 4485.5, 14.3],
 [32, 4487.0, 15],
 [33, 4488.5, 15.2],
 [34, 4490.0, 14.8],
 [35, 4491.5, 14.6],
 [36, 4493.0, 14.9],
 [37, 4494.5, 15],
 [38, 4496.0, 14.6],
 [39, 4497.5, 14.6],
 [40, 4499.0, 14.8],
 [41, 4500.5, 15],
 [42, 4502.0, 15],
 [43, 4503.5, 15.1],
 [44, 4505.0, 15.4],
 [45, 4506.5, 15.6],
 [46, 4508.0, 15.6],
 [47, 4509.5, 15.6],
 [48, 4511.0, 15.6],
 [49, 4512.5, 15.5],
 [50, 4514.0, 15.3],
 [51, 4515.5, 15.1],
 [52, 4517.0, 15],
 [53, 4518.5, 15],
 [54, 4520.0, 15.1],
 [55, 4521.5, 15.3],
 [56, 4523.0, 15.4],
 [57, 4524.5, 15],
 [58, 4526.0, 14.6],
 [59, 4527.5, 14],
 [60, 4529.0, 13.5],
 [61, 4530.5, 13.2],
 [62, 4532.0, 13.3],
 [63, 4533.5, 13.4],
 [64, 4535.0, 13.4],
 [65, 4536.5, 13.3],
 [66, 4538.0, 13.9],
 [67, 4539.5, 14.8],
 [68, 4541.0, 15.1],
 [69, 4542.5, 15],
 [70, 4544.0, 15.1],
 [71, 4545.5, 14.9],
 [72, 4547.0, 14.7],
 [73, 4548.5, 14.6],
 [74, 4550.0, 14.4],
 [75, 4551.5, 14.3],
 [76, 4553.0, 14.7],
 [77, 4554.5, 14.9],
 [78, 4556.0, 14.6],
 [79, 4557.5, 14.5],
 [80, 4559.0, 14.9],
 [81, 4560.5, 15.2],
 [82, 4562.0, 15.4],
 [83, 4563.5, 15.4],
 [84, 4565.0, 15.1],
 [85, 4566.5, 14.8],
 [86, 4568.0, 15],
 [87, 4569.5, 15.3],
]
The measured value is -0.9 AA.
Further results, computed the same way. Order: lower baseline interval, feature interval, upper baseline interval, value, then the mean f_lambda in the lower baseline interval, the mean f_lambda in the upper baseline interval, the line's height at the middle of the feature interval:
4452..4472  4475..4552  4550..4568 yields -3.1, 13.4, 14.9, 14.2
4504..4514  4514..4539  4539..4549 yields 1.5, 15.5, 14.9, 15.2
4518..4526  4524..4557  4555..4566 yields 1.7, 15.1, 15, 15.1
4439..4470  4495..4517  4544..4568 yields -1.5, 13.6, 14.8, 14.2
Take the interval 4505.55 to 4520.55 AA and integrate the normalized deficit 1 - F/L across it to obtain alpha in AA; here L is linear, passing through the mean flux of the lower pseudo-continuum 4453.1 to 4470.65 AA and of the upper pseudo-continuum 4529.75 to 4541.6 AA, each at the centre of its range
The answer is -1.9 AA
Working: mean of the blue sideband 13.3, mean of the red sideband 13.8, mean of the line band 15.3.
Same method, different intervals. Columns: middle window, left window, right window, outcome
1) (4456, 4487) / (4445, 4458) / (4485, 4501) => 0.7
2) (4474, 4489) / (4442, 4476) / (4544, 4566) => -0.9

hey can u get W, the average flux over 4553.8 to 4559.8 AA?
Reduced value 14.7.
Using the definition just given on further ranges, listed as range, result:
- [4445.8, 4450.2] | 14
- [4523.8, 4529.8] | 14.3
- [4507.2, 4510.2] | 15.6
